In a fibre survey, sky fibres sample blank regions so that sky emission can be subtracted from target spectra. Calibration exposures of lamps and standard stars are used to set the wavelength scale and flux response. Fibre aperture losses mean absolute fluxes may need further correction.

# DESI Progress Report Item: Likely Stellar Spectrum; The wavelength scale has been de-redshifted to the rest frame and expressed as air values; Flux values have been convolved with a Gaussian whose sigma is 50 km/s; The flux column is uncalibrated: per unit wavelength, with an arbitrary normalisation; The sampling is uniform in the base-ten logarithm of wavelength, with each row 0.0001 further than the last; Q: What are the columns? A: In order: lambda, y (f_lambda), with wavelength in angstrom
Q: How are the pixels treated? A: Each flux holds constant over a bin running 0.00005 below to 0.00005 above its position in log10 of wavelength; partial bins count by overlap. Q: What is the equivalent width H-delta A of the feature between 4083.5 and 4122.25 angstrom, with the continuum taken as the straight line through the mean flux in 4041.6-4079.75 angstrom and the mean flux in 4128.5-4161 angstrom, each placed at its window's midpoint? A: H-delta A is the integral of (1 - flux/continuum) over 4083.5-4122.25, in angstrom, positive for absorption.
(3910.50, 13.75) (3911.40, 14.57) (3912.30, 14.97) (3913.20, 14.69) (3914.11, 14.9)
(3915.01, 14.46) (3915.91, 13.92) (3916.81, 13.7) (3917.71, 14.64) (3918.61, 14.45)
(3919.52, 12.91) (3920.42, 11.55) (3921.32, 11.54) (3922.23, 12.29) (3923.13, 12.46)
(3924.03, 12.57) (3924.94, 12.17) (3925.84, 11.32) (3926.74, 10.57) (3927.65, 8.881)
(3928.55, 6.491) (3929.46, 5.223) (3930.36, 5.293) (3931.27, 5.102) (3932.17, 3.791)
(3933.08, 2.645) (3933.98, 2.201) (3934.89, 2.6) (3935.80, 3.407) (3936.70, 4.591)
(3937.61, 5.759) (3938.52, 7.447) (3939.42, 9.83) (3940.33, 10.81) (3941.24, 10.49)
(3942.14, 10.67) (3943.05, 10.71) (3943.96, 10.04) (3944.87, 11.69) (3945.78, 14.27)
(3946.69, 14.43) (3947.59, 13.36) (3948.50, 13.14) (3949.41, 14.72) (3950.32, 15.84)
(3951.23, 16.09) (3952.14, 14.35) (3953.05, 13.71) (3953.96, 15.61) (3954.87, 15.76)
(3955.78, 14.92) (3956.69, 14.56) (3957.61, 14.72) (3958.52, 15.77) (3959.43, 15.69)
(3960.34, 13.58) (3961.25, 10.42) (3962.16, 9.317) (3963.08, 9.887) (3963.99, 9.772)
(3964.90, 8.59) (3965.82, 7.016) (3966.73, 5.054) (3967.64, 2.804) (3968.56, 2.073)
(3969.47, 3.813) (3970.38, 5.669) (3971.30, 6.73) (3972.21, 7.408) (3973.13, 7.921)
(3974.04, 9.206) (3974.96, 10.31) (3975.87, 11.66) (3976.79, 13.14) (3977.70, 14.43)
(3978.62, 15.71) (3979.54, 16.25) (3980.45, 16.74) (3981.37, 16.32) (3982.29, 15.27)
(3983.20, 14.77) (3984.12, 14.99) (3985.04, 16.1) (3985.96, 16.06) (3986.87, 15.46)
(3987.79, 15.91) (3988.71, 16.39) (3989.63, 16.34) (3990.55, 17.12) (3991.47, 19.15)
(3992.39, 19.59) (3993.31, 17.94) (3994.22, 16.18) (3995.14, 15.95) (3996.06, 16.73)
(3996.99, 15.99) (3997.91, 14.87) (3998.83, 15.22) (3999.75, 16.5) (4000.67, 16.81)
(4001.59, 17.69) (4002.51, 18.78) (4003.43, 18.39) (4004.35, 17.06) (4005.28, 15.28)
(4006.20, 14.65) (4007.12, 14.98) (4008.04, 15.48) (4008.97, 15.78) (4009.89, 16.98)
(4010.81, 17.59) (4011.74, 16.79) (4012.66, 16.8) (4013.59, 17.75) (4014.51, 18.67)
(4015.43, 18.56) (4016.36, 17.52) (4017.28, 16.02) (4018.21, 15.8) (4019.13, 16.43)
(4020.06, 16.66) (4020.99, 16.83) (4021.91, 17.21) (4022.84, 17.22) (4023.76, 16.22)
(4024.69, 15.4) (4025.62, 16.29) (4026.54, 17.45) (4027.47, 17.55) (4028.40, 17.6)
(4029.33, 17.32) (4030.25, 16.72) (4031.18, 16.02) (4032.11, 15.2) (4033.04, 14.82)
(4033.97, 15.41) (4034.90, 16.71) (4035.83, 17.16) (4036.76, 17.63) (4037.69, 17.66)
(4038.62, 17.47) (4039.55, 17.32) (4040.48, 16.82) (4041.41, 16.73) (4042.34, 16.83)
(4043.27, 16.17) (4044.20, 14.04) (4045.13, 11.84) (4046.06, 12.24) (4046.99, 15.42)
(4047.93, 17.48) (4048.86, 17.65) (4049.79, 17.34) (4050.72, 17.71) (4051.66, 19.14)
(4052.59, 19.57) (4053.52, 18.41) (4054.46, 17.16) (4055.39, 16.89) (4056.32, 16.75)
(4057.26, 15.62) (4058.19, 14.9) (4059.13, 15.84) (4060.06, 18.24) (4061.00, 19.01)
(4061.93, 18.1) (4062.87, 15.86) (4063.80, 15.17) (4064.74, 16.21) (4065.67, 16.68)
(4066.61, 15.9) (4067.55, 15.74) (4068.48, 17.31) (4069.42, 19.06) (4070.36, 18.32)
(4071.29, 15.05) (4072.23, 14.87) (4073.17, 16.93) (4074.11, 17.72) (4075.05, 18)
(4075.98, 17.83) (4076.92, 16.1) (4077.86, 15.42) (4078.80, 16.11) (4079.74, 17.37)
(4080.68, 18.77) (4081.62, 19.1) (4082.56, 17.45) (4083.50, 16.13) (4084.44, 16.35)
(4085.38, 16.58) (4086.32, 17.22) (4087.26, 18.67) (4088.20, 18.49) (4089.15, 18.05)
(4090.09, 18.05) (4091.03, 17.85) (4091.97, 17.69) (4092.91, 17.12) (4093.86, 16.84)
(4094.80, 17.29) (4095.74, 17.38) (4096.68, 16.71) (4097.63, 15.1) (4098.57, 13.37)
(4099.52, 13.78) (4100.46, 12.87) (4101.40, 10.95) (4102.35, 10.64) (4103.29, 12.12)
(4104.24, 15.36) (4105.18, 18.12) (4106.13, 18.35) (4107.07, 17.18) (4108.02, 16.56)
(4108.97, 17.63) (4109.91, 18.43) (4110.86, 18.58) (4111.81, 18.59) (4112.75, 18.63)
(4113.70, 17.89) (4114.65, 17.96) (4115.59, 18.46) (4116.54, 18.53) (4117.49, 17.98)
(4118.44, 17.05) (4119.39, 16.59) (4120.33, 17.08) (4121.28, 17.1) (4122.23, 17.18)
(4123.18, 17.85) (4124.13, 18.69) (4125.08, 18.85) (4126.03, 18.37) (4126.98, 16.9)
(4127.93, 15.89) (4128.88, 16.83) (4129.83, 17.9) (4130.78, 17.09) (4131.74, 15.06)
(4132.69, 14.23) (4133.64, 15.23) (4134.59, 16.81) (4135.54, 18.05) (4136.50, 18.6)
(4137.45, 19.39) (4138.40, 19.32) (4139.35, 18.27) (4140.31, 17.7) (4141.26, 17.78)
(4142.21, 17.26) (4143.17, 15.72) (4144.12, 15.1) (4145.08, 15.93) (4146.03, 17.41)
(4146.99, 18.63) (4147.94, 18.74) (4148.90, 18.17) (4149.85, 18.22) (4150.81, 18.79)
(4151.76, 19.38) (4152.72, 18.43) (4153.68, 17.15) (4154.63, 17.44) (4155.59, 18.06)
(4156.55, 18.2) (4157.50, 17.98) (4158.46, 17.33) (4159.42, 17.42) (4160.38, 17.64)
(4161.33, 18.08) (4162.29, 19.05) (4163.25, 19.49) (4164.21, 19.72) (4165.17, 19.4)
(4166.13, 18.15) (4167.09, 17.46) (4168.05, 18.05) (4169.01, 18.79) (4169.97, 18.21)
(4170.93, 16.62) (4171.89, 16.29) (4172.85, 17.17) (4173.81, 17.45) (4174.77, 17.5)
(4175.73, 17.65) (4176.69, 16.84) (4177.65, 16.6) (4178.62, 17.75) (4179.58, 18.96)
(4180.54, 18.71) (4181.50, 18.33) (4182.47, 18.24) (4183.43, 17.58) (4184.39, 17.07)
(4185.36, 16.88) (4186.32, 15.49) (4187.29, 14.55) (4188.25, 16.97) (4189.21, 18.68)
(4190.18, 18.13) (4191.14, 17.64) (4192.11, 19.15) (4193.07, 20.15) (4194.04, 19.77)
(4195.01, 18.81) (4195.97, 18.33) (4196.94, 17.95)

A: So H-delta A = 0.78 angstrom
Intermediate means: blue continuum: 16.6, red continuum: 17.5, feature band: 16.7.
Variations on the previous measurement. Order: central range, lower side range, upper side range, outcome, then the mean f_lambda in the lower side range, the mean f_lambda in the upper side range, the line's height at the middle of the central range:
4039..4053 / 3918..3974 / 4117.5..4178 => -2.7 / 9.95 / 17.6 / 13.7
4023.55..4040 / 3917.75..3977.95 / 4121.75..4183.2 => -4.3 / 10.1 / 17.7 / 13.2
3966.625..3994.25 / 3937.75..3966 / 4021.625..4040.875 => 2.5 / 12.5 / 16.7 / 14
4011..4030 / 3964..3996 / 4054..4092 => -3.2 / 12.6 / 17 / 14.5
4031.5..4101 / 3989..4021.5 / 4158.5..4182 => 2.2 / 16.8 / 18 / 17.2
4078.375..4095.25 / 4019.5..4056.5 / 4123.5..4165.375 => -0.4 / 16.6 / 17.7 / 17.1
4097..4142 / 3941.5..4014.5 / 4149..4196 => 0.0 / 13.8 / 18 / 16.8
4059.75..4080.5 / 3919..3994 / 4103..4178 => -2.3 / 11.4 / 17.6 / 15.2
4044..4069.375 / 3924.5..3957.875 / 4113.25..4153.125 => -3.5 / 10.2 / 17.5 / 14.6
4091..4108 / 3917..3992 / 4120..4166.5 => 0.8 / 11.3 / 17.7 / 16.2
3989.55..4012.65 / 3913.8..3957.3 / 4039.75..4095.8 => -4.8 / 10.9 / 16.9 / 13.9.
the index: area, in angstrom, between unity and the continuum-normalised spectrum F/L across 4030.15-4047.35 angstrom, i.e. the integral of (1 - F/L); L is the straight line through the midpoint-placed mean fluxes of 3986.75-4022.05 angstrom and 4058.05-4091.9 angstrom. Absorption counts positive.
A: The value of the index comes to 1.1 angstrom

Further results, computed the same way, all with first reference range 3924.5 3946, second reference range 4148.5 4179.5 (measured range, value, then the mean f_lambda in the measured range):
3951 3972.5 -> -4.3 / 10.5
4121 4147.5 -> -1.0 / 17.3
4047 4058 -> -3.8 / 17.4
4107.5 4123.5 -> -2.0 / 17.8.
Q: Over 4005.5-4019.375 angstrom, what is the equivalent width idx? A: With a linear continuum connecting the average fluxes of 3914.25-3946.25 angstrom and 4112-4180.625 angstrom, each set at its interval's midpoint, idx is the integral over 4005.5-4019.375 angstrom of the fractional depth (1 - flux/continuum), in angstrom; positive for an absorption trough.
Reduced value -4.4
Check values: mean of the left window 9.49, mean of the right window 17.7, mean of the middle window 16.6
